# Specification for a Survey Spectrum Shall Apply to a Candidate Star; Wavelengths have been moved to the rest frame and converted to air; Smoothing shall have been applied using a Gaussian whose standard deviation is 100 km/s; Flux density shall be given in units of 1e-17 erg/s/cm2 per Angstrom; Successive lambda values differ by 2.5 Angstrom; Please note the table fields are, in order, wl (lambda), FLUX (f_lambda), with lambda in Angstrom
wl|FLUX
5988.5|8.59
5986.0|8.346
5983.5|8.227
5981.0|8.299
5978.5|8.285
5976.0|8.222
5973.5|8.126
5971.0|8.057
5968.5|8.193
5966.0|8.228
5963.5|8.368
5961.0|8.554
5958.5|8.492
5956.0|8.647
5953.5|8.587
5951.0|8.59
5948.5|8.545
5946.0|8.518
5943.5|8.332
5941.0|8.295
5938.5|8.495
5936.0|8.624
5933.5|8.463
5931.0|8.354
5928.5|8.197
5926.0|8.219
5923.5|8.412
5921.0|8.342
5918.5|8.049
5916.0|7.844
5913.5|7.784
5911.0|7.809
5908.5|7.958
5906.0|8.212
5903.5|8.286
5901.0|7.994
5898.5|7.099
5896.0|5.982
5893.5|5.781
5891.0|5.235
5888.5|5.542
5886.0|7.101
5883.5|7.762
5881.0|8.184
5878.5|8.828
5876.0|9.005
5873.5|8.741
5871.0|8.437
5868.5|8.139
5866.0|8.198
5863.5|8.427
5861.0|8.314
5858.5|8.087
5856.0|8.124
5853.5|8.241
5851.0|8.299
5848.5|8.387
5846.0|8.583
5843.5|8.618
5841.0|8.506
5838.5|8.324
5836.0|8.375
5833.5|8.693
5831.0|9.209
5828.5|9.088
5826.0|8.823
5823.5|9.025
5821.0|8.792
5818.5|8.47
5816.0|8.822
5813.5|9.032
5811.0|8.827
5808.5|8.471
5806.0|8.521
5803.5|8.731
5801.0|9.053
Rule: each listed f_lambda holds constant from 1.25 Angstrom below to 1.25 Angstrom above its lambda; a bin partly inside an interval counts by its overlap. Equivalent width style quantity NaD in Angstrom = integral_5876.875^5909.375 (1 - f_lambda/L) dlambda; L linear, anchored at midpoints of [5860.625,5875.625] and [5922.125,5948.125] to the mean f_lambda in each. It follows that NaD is 4.5 Angstrom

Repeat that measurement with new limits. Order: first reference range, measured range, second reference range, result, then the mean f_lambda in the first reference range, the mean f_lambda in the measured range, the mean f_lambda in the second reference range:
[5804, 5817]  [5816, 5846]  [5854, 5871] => -0.6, 8.73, 8.72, 8.23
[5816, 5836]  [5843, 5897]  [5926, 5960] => 5.5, 8.84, 7.82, 8.46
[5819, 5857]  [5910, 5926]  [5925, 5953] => 0.8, 8.61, 8.06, 8.43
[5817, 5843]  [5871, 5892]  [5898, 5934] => 1.8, 8.73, 7.63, 8.08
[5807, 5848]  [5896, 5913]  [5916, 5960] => 1.5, 8.72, 7.75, 8.41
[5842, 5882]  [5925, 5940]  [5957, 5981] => -0.1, 8.42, 8.39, 8.29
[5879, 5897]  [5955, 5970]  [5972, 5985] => -0.9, 6.62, 8.4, 8.23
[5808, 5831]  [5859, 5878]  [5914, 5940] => 0.3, 8.85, 8.47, 8.28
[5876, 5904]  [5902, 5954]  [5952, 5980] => -3.7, 7.13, 8.28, 8.34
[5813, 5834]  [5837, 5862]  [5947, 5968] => 1.3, 8.89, 8.35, 8.49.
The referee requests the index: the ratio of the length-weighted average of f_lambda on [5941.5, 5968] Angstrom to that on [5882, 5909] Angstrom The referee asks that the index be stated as 1.21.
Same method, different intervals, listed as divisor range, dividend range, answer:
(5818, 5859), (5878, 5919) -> 0.86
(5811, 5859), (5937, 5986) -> 0.97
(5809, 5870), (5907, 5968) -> 0.97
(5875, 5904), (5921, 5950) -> 1.17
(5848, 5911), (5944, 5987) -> 1.08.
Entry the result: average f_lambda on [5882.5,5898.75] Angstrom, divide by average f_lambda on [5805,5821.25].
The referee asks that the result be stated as 0.72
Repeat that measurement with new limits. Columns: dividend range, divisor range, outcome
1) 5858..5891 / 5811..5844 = 0.91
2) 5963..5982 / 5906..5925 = 1.02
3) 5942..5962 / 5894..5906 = 1.16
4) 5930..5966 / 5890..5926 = 1.13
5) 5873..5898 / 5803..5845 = 0.82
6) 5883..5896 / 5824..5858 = 0.72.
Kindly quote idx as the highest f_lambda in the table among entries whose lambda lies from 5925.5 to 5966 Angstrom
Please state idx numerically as 8.647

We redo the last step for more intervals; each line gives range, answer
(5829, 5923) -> 9.209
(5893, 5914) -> 8.286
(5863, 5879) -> 9.005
